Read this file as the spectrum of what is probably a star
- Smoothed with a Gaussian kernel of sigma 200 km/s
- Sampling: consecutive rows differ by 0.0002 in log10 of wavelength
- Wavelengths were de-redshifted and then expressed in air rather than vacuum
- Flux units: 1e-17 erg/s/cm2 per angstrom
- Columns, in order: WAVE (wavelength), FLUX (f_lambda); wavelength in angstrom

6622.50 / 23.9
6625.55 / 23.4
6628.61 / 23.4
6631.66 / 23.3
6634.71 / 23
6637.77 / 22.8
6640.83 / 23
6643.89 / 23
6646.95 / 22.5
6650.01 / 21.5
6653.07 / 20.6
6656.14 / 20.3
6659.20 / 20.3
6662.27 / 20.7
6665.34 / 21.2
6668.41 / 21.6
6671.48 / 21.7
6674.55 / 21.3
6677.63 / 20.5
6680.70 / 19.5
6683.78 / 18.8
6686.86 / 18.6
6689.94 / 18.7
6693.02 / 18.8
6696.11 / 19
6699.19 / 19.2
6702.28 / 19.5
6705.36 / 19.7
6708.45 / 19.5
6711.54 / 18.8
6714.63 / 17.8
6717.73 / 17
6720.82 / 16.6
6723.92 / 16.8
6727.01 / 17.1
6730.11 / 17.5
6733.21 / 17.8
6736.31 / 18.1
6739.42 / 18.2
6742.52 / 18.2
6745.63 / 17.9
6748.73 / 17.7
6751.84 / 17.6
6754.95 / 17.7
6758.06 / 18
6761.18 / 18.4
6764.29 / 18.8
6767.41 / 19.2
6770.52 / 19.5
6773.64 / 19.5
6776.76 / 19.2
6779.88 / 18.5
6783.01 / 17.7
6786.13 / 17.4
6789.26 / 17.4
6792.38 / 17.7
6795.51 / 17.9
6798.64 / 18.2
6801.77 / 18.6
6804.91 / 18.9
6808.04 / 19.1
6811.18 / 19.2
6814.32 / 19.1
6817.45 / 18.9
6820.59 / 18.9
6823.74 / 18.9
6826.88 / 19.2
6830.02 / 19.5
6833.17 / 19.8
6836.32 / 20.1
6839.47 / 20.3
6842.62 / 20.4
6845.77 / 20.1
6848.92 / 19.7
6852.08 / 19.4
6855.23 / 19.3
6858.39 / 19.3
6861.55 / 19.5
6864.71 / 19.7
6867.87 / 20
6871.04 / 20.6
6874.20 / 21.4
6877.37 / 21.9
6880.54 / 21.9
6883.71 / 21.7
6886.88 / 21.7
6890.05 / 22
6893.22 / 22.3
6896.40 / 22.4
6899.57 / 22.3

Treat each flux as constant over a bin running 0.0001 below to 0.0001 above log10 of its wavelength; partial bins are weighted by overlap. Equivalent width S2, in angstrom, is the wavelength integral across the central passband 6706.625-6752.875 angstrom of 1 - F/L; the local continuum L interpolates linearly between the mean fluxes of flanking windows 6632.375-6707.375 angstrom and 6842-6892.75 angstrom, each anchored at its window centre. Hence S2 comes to 6.4 angstrom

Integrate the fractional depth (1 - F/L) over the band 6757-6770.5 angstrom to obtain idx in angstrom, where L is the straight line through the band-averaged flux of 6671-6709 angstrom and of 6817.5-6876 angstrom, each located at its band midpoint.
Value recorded 0.6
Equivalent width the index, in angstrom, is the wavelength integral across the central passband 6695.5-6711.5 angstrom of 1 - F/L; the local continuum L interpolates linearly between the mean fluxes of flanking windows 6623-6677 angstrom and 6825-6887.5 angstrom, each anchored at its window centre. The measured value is 1.6 angstrom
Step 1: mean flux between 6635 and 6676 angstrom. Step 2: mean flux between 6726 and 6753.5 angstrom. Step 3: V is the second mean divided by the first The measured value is 0.8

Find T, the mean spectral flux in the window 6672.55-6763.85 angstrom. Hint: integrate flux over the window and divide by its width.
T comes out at 18.4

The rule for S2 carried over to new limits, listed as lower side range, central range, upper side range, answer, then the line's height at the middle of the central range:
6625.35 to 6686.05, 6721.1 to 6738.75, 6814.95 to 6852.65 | 2.80 angstrom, 20.7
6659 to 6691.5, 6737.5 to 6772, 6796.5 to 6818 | 1.97 angstrom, 19.4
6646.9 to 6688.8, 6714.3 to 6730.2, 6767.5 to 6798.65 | 2.01 angstrom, 19.5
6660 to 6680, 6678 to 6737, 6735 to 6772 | 4.22 angstrom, 19.8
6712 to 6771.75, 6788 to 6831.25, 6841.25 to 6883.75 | 1.28 angstrom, 19.2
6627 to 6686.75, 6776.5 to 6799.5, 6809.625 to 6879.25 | 2.68 angstrom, 20.3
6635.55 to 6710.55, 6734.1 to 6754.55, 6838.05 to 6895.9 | 2.62 angstrom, 20.6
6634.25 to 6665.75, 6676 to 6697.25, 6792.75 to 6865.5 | 2.06 angstrom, 21.2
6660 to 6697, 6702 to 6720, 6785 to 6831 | 1.02 angstrom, 19.7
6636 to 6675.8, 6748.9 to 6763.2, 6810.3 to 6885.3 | 1.93 angstrom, 20.7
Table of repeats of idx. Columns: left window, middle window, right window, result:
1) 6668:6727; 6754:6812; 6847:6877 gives 3.1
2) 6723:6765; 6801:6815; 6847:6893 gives 0.2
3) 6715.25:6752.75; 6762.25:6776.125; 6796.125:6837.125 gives -0.8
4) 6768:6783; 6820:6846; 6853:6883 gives 0.3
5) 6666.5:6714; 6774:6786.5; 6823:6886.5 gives 1.0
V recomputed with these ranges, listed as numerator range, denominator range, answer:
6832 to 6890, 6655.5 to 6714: 1.03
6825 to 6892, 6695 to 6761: 1.13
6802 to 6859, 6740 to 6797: 1.07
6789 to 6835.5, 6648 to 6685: 0.91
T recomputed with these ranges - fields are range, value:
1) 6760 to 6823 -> 18.6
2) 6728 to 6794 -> 18.2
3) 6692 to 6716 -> 19.1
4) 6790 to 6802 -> 18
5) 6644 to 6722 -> 19.8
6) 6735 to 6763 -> 18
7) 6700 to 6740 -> 18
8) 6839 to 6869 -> 19.8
